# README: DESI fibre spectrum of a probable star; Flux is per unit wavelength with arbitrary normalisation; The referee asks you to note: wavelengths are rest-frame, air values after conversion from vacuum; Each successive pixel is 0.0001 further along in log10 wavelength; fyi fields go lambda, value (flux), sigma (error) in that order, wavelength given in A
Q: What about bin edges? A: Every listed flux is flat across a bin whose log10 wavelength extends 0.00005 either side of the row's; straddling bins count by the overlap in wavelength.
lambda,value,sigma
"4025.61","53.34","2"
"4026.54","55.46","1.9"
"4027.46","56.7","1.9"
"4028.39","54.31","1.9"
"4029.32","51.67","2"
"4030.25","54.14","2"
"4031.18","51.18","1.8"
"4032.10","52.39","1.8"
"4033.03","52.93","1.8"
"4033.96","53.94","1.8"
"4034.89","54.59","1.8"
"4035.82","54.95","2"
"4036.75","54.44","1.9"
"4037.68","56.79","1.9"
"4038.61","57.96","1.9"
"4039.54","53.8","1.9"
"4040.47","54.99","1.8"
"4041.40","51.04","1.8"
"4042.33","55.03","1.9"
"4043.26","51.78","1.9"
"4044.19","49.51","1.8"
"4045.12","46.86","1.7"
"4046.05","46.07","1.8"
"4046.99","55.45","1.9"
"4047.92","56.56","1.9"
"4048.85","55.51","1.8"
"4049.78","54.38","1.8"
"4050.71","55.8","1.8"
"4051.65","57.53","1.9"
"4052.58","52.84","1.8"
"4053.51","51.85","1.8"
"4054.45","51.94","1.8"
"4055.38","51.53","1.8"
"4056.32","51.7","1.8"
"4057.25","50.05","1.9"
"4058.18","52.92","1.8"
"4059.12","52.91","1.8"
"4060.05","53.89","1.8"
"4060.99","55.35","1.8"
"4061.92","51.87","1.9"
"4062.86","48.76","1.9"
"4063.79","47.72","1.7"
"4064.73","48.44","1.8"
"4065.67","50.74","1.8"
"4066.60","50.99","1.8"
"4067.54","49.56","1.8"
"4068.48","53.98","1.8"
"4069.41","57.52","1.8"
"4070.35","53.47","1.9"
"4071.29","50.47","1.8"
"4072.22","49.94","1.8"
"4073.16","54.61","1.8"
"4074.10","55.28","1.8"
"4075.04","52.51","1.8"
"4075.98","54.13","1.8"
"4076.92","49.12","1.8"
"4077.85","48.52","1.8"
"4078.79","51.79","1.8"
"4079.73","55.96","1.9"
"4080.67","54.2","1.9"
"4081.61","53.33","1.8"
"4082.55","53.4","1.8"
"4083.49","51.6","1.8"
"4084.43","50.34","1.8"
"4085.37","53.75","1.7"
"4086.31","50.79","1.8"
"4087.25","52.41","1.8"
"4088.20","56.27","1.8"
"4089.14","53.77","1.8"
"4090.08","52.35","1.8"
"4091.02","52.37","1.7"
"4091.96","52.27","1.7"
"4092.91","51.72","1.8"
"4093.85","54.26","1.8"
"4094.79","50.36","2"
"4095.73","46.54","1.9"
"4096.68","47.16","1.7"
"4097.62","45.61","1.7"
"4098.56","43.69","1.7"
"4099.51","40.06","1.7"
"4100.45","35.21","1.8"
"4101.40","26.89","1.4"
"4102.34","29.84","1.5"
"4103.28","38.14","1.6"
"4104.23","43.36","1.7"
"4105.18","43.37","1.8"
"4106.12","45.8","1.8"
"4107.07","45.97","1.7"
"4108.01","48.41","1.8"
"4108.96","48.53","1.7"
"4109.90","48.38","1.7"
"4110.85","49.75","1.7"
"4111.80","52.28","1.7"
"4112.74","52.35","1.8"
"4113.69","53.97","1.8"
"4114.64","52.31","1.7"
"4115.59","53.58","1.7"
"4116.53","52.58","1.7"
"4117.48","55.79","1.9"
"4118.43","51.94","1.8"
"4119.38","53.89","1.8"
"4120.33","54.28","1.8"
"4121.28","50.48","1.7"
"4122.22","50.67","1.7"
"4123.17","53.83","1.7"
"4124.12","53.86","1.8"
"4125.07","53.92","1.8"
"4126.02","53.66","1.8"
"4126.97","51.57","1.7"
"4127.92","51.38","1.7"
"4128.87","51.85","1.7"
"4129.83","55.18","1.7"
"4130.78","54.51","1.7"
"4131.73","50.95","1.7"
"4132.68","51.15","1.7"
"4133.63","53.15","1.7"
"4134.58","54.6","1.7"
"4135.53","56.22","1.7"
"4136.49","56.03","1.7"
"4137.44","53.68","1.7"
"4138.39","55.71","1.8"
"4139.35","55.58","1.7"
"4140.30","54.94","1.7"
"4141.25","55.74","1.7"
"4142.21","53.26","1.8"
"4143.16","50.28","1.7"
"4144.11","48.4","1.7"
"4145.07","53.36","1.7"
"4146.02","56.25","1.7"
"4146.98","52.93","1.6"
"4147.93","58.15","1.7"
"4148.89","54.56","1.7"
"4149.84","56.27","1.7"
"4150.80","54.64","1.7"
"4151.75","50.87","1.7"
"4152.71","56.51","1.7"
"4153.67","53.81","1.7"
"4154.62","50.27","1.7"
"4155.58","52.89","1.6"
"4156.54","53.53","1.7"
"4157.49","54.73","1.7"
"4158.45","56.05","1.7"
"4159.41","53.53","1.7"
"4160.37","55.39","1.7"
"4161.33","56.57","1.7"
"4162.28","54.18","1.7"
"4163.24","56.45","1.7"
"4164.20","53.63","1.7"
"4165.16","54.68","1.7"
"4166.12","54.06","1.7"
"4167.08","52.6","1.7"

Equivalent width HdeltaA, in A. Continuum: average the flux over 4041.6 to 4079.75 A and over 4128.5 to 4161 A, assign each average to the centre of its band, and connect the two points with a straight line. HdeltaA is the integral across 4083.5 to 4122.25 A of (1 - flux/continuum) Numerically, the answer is 3.3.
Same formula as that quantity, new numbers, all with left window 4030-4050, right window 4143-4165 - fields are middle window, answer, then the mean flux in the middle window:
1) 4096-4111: 3.2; 42.4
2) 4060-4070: 0.4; 51.6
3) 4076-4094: 0.4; 52.6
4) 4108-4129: 0.6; 52.2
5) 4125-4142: 0.0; 53.8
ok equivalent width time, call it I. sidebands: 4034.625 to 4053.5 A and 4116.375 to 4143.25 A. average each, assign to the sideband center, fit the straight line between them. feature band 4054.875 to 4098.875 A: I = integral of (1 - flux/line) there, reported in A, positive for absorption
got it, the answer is 1.6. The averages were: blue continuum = 53.8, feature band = 51.7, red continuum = 53.5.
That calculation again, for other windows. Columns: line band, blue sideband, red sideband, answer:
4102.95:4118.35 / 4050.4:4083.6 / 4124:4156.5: 1.1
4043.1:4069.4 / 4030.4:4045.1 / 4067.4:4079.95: 0.5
